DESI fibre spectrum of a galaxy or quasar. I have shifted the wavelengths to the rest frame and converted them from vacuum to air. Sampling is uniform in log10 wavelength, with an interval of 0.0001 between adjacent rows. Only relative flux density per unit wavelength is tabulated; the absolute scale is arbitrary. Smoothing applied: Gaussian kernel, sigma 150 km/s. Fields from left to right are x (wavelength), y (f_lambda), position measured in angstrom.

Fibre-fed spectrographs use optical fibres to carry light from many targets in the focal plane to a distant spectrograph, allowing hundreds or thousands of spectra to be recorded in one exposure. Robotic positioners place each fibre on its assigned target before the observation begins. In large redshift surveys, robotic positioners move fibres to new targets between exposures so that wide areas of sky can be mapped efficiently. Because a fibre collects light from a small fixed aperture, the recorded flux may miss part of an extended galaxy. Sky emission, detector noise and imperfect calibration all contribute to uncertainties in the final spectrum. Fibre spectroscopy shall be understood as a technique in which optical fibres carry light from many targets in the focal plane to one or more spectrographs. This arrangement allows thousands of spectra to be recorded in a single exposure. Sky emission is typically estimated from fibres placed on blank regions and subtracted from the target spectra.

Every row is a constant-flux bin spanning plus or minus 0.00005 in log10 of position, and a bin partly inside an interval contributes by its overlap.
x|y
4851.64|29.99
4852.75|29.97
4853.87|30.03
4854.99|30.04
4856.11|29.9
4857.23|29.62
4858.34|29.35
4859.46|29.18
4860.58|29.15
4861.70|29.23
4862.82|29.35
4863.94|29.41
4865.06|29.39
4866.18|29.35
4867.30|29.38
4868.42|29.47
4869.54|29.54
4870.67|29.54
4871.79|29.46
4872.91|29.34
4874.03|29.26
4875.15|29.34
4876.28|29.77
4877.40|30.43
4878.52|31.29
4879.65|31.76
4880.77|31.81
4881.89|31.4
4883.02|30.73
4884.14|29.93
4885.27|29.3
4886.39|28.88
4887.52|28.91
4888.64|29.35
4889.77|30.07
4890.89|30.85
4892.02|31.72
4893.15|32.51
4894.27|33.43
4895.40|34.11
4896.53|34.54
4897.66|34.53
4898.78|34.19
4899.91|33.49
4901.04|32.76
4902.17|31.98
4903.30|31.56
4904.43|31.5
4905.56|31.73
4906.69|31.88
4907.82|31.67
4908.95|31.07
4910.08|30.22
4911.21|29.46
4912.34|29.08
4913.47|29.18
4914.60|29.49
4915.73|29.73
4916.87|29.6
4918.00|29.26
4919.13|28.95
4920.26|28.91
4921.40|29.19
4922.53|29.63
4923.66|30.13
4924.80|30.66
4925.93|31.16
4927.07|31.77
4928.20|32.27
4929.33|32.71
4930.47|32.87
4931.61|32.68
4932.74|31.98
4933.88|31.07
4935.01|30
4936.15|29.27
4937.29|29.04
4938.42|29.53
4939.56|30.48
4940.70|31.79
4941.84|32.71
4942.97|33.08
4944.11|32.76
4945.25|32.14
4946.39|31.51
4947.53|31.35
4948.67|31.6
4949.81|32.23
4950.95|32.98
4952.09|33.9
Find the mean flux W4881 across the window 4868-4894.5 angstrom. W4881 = 30.3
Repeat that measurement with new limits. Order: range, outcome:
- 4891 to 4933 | 31.4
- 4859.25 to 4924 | 30.5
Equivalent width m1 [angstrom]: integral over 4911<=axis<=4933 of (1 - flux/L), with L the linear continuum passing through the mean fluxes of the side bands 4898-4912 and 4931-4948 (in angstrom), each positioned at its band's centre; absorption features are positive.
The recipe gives 0.8 angstrom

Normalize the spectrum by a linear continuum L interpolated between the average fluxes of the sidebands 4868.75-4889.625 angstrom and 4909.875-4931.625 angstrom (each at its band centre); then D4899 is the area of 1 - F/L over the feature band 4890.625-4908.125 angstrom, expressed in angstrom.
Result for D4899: -1.5 angstrom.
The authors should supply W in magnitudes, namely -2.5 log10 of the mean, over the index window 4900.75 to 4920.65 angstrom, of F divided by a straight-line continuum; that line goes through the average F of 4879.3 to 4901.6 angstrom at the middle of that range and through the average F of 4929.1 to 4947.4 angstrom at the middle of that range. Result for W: 0.04 mag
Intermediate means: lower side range 31.7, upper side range 31.4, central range 30.4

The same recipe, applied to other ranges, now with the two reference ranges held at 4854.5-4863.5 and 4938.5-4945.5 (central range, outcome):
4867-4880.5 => 0.000 mag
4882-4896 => -0.016 mag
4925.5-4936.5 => 0.000 mag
